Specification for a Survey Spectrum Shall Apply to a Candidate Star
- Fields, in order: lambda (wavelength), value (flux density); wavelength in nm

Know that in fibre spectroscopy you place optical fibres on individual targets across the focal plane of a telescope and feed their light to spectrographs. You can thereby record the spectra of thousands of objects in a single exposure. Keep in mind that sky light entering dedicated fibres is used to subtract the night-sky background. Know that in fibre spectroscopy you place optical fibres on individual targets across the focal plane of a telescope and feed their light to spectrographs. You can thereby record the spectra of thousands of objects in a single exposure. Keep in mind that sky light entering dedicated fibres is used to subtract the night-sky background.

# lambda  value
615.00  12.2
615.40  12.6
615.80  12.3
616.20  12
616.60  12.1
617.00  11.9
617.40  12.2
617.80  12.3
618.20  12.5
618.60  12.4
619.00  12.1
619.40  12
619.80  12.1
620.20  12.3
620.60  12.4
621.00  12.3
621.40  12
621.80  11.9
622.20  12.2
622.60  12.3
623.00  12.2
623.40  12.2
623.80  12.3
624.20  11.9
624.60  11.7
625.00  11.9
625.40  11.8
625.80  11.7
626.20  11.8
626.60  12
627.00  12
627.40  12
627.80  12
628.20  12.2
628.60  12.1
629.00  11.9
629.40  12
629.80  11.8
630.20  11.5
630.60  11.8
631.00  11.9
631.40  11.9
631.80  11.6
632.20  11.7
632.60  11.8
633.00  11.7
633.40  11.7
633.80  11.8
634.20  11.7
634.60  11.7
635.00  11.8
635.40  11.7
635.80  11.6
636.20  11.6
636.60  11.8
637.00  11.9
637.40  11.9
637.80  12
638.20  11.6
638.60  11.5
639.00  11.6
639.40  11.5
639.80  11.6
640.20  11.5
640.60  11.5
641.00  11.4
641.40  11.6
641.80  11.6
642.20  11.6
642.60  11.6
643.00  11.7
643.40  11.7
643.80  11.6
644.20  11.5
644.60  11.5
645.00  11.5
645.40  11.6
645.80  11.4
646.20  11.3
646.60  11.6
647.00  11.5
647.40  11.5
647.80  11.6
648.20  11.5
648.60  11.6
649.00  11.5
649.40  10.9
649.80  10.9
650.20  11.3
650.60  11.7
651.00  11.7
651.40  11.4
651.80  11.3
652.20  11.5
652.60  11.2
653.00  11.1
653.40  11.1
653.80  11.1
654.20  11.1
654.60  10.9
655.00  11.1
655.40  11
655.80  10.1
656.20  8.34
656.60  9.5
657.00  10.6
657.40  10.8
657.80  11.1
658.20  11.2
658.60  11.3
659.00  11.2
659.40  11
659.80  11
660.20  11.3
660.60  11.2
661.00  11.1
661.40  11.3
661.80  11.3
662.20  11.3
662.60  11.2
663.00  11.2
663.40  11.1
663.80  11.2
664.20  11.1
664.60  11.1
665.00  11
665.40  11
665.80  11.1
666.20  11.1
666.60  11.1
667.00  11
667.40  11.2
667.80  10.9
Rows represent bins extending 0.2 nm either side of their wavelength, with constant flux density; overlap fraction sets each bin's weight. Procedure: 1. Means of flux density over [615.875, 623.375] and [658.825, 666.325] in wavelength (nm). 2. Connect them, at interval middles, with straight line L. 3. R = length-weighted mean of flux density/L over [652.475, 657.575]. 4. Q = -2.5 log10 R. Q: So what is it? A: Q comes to 0.07 mag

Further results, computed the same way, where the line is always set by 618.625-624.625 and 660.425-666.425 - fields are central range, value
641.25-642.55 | 0.01 mag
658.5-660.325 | 0.01 mag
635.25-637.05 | 0.01 mag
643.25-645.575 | 0.00 mag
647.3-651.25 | 0.01 mag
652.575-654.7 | 0.03 mag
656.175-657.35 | 0.15 mag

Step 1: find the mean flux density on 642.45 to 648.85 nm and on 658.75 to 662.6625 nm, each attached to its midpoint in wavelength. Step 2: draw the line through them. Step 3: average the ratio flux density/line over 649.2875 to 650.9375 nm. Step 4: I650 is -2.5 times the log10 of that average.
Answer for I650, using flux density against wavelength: 0.02 mag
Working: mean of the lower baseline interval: 11.5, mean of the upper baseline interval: 11.2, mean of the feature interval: 11.3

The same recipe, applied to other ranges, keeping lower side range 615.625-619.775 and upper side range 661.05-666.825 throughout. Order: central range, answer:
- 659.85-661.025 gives 0.004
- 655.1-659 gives 0.080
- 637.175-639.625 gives 0.003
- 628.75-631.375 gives 0.007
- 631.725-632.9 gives 0.013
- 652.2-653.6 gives 0.020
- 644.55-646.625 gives 0.008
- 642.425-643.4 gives -0.004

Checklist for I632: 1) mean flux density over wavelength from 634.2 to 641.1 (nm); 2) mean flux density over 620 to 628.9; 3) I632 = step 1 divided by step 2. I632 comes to 0.97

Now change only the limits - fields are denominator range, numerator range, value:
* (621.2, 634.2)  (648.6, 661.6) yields 0.92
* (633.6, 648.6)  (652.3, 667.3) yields 0.94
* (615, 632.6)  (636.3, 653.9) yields 0.96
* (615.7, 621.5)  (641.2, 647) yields 0.95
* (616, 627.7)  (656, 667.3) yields 0.91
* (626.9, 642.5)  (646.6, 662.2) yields 0.94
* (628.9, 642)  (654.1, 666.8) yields 0.93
